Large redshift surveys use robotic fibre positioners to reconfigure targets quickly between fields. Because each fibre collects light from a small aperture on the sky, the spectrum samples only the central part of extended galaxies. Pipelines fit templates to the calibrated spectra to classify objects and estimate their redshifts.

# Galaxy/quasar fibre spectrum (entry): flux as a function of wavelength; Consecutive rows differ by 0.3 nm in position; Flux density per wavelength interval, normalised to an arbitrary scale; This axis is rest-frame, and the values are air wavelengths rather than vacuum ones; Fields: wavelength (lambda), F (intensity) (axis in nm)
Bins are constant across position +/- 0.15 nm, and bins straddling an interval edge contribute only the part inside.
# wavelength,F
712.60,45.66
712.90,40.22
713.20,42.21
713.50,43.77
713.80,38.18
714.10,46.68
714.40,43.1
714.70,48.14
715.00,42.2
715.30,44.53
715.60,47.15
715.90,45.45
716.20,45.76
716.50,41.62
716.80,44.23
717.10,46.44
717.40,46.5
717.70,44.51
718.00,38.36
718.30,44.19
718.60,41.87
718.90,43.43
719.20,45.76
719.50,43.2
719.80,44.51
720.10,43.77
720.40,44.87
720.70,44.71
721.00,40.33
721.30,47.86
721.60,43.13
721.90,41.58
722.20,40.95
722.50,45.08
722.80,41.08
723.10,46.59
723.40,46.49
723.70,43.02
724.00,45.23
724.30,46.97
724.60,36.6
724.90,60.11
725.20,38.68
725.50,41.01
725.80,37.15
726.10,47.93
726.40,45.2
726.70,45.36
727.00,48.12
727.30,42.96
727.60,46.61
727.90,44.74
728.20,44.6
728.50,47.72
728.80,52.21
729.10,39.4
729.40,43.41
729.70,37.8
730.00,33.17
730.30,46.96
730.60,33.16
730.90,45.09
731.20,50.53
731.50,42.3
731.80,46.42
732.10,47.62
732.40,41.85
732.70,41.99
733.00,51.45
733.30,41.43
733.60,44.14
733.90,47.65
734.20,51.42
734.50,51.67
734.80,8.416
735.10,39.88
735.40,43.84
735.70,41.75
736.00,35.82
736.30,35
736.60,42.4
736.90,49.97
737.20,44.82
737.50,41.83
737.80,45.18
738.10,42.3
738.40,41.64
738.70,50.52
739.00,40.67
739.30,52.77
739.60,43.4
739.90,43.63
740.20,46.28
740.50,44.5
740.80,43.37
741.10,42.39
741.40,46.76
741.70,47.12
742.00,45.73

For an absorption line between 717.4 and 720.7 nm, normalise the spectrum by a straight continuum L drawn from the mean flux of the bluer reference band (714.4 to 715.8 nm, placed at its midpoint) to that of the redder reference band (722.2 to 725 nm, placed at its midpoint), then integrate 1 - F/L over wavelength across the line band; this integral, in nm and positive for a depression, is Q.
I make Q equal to 0.115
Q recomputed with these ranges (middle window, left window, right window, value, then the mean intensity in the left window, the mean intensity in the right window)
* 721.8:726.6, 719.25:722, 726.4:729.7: 0.05 nm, 43.9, 45.1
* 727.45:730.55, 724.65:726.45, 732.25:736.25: 0.00 nm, 44.5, 41.5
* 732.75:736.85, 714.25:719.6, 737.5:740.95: 0.30 nm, 44.3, 44.8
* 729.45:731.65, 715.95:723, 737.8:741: 0.15 nm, 43.7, 44.9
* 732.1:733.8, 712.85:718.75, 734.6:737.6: -0.23 nm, 43.8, 38.5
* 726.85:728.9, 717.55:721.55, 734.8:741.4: -0.16 nm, 43.6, 42.7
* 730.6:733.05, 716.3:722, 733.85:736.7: -0.27 nm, 43.8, 39.5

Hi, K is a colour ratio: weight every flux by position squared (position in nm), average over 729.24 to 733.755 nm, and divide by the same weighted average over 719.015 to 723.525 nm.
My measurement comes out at 1.01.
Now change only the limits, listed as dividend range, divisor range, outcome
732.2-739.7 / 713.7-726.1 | 1.02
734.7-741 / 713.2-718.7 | 1.02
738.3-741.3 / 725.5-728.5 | 1.04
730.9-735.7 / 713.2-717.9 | 1.03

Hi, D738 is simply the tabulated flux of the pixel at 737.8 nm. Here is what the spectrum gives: 45.18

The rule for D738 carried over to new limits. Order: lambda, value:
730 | 33.17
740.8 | 43.37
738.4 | 41.64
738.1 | 42.3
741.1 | 42.39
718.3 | 44.19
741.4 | 46.76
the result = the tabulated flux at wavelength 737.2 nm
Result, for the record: 44.82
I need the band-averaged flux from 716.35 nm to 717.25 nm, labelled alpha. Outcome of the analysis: 44.1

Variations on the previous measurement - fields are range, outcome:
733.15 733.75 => 42.8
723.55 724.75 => 43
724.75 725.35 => 49.4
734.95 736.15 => 40.3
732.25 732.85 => 41.9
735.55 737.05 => 41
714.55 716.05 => 45.5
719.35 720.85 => 44.2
